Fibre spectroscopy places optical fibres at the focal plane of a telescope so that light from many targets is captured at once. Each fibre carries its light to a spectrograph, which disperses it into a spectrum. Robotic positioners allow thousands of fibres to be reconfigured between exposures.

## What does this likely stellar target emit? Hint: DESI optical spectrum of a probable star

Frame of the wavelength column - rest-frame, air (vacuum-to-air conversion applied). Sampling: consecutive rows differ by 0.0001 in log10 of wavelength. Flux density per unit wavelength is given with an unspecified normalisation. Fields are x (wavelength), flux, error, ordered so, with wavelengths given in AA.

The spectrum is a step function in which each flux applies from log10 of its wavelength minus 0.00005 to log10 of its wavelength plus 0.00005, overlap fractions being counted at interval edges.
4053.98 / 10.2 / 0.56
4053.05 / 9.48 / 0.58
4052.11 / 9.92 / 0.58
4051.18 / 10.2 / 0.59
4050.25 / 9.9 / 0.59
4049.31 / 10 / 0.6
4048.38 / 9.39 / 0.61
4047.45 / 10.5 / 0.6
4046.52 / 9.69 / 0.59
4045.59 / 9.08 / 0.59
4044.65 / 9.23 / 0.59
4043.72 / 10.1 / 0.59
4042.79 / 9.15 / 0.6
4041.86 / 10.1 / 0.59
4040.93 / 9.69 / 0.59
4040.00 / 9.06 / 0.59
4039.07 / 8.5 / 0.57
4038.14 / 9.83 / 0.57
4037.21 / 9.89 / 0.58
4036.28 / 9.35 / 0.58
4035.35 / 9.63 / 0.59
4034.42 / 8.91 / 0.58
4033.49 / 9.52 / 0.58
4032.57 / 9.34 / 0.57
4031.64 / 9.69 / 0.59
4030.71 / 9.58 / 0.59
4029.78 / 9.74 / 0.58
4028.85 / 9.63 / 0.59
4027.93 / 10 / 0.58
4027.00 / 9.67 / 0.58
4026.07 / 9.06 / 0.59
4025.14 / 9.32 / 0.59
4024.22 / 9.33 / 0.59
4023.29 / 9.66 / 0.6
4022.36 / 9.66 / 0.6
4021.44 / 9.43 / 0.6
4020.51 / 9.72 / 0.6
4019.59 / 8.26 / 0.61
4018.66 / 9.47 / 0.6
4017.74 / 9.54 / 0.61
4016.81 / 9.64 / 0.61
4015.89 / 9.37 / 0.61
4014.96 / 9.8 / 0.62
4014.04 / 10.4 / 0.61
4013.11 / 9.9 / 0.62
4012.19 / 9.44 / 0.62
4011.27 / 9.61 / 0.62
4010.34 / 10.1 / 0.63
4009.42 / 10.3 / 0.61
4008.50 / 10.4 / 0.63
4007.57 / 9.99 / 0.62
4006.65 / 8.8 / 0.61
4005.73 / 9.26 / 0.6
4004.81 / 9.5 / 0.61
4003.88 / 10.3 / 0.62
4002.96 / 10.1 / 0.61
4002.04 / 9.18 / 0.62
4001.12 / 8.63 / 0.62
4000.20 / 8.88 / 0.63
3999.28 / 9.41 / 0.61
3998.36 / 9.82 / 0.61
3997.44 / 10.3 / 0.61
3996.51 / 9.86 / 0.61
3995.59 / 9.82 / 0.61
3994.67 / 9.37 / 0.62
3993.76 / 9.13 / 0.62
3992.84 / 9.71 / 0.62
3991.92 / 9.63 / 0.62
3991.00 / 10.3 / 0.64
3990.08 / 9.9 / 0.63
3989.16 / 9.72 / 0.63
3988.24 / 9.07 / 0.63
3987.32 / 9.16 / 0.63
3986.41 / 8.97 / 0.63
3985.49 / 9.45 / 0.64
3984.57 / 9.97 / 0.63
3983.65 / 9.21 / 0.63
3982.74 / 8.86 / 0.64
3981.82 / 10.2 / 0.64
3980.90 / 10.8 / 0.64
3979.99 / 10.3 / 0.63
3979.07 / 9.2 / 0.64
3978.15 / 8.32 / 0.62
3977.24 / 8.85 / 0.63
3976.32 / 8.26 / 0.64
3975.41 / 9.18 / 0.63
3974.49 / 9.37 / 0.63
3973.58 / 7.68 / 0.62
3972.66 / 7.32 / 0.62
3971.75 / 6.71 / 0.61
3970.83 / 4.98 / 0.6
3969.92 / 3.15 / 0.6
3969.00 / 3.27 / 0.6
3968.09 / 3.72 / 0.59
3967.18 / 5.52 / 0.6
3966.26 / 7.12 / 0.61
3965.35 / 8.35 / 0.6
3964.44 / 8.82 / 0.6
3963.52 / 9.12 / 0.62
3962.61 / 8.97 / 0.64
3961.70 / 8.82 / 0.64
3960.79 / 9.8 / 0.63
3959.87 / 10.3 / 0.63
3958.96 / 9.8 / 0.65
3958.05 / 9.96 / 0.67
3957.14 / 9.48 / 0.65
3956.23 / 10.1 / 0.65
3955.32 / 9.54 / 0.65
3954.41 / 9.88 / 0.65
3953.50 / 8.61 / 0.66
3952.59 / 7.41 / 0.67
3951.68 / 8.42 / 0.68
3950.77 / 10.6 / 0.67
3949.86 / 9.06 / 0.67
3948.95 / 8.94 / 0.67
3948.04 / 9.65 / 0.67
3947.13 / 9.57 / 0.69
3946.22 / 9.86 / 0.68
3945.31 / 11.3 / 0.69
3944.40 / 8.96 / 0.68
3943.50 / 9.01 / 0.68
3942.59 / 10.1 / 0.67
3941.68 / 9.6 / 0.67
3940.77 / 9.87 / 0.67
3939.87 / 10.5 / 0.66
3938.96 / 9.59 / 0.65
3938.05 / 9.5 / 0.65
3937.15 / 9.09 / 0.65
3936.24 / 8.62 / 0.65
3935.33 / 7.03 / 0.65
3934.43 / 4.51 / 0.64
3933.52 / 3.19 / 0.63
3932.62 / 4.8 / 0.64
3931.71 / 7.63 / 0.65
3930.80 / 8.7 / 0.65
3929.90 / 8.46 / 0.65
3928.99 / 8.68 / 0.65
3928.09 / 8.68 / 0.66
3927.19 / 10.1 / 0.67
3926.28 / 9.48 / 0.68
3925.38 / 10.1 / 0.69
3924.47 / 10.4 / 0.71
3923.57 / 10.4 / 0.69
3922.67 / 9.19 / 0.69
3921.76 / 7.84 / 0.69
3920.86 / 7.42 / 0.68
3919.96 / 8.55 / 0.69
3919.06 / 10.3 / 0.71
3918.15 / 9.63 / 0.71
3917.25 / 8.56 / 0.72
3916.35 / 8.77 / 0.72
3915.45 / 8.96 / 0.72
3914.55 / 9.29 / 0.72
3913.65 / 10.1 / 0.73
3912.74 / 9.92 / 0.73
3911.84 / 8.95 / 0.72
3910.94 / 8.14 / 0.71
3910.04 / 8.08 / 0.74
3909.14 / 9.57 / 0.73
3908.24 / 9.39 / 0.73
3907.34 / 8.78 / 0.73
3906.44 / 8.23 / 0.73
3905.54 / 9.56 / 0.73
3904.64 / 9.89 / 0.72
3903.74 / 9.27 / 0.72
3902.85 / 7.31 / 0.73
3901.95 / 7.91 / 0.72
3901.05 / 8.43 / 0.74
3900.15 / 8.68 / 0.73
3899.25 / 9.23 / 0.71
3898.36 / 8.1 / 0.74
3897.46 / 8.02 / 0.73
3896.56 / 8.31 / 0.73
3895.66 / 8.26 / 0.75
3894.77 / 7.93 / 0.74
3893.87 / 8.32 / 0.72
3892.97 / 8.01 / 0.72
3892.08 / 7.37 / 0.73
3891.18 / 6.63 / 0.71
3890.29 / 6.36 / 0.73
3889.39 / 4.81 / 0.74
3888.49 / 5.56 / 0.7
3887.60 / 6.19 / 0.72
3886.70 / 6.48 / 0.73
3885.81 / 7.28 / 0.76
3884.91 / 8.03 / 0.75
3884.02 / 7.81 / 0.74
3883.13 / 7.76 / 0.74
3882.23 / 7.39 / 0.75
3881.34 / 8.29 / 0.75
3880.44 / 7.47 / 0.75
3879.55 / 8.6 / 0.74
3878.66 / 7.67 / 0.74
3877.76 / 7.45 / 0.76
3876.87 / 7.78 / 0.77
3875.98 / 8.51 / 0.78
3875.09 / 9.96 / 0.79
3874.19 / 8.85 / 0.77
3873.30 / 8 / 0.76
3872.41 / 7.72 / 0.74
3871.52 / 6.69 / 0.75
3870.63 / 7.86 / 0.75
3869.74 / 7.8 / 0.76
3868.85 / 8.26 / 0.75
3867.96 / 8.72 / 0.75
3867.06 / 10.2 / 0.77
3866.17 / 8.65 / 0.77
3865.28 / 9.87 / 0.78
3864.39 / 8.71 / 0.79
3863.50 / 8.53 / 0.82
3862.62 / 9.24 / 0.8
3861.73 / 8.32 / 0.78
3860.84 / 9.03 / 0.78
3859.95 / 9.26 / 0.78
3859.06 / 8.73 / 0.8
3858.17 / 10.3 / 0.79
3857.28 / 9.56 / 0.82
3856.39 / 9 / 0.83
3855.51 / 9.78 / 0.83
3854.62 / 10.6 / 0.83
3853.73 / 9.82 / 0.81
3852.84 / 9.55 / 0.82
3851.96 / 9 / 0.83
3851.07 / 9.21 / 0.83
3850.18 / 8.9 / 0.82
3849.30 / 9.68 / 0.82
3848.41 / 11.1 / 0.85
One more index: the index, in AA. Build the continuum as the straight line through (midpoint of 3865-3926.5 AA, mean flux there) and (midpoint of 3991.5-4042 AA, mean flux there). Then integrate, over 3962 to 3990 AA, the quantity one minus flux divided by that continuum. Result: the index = 3.11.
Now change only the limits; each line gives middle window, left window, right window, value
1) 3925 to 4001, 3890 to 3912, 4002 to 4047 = 1.8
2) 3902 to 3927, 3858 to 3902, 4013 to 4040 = -2.1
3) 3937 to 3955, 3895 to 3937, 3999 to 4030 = -1.3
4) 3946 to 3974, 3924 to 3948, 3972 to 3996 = 2.5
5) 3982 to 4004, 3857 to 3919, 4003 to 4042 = -0.5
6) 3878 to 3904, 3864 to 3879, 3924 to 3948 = 2.7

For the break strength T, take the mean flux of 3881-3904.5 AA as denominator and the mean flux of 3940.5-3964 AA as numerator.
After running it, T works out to 1.2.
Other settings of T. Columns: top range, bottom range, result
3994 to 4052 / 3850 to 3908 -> 1.15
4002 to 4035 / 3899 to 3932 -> 1.07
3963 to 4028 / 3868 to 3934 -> 1.09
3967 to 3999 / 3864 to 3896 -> 1.10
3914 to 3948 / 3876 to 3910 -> 1.12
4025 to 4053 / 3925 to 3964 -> 1.07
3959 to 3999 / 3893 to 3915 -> 0.99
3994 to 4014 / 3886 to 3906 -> 1.25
